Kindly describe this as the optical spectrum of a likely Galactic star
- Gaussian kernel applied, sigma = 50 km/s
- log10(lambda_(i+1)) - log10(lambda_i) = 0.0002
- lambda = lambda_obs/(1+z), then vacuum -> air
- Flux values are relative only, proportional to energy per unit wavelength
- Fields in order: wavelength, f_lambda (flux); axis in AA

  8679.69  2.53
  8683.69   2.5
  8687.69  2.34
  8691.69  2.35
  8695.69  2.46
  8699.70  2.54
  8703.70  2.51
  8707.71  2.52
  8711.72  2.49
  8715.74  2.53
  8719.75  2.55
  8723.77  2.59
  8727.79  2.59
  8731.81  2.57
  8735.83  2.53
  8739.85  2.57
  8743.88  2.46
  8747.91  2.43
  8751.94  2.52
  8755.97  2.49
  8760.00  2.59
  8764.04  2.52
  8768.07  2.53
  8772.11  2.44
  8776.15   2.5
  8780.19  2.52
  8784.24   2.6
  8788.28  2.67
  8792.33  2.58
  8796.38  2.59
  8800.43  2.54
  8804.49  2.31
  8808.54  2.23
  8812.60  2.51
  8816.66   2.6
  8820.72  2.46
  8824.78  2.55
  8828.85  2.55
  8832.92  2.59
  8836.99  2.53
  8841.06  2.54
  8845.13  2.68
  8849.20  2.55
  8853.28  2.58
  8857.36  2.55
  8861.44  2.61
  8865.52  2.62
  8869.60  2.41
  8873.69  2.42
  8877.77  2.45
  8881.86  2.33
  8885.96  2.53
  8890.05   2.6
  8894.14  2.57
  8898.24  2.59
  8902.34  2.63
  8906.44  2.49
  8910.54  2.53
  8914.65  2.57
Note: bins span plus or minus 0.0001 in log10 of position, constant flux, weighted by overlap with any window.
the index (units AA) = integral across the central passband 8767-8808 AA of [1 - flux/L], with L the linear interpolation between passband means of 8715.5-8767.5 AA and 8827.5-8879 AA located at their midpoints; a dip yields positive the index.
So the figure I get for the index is 0.4 AA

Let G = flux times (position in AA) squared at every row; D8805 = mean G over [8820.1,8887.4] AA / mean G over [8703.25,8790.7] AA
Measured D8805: 1.02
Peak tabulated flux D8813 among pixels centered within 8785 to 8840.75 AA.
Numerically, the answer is 2.67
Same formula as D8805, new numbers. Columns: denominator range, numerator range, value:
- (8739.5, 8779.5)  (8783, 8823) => 1.01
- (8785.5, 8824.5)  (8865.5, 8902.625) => 1.02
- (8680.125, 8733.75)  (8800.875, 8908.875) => 1.04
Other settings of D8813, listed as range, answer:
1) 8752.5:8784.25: 2.6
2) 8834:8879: 2.68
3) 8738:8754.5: 2.57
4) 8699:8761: 2.59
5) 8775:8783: 2.52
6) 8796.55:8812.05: 2.54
